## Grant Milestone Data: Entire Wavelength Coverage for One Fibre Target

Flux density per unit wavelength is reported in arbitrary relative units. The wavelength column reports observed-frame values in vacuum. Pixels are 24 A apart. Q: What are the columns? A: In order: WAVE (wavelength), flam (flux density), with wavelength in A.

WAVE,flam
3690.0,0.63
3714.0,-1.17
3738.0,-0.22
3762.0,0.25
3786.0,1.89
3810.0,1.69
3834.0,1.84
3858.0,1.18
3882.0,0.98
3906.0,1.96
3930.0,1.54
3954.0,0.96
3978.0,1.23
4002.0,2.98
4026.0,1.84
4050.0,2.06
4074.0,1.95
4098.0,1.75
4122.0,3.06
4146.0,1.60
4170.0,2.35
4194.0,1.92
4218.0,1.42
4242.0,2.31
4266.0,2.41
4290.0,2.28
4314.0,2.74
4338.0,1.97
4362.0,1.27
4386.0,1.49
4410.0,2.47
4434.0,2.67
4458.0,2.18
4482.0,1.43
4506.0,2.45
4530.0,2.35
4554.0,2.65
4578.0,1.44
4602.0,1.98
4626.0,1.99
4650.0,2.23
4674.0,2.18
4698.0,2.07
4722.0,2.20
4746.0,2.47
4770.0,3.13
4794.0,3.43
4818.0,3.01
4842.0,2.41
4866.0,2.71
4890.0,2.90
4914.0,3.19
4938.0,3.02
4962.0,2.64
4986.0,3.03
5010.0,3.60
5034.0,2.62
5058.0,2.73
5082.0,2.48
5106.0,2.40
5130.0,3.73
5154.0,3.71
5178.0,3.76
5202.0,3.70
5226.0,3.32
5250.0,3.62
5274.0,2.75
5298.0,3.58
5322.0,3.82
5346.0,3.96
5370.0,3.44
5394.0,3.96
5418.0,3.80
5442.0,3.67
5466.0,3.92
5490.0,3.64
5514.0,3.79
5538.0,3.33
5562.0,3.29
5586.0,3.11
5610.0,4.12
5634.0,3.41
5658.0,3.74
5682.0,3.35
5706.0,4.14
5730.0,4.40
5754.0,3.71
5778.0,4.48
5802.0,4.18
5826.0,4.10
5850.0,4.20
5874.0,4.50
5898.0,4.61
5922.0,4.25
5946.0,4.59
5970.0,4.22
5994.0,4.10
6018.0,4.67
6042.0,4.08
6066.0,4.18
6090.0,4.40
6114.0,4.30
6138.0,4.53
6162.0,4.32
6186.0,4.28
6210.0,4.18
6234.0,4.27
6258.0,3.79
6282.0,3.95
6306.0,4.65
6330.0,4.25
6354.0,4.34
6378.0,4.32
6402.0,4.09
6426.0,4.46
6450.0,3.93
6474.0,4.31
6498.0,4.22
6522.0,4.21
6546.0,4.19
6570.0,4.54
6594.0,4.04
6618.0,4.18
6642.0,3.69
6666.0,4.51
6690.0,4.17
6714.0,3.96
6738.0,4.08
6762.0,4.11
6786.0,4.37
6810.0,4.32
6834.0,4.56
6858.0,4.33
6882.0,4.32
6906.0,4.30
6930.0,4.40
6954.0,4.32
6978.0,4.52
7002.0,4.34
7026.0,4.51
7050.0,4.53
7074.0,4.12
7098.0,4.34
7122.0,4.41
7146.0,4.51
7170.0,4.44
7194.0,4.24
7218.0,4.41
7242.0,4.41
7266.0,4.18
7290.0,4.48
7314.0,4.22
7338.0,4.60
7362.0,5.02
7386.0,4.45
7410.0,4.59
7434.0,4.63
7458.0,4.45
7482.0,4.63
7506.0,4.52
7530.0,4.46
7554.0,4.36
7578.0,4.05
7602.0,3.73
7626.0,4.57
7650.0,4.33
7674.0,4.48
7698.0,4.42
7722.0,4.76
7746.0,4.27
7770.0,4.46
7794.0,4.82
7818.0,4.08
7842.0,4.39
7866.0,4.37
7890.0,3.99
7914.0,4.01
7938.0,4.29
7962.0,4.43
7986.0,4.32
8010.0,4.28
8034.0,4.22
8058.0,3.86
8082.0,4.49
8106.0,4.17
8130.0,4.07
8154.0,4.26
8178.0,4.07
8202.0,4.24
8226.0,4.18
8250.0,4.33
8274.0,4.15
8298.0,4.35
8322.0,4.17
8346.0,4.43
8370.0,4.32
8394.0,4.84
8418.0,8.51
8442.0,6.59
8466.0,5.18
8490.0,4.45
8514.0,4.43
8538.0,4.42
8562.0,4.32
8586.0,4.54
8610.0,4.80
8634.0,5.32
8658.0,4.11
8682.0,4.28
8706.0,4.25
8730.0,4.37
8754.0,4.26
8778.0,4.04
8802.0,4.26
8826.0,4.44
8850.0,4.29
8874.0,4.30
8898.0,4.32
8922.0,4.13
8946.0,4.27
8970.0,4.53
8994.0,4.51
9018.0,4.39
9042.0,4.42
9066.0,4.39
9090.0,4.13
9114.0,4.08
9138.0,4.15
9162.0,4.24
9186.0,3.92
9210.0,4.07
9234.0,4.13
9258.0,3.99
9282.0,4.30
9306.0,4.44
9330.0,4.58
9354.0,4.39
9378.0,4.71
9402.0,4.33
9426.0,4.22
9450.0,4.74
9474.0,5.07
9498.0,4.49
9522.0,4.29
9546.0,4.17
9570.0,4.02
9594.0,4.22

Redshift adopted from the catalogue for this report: 0.28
